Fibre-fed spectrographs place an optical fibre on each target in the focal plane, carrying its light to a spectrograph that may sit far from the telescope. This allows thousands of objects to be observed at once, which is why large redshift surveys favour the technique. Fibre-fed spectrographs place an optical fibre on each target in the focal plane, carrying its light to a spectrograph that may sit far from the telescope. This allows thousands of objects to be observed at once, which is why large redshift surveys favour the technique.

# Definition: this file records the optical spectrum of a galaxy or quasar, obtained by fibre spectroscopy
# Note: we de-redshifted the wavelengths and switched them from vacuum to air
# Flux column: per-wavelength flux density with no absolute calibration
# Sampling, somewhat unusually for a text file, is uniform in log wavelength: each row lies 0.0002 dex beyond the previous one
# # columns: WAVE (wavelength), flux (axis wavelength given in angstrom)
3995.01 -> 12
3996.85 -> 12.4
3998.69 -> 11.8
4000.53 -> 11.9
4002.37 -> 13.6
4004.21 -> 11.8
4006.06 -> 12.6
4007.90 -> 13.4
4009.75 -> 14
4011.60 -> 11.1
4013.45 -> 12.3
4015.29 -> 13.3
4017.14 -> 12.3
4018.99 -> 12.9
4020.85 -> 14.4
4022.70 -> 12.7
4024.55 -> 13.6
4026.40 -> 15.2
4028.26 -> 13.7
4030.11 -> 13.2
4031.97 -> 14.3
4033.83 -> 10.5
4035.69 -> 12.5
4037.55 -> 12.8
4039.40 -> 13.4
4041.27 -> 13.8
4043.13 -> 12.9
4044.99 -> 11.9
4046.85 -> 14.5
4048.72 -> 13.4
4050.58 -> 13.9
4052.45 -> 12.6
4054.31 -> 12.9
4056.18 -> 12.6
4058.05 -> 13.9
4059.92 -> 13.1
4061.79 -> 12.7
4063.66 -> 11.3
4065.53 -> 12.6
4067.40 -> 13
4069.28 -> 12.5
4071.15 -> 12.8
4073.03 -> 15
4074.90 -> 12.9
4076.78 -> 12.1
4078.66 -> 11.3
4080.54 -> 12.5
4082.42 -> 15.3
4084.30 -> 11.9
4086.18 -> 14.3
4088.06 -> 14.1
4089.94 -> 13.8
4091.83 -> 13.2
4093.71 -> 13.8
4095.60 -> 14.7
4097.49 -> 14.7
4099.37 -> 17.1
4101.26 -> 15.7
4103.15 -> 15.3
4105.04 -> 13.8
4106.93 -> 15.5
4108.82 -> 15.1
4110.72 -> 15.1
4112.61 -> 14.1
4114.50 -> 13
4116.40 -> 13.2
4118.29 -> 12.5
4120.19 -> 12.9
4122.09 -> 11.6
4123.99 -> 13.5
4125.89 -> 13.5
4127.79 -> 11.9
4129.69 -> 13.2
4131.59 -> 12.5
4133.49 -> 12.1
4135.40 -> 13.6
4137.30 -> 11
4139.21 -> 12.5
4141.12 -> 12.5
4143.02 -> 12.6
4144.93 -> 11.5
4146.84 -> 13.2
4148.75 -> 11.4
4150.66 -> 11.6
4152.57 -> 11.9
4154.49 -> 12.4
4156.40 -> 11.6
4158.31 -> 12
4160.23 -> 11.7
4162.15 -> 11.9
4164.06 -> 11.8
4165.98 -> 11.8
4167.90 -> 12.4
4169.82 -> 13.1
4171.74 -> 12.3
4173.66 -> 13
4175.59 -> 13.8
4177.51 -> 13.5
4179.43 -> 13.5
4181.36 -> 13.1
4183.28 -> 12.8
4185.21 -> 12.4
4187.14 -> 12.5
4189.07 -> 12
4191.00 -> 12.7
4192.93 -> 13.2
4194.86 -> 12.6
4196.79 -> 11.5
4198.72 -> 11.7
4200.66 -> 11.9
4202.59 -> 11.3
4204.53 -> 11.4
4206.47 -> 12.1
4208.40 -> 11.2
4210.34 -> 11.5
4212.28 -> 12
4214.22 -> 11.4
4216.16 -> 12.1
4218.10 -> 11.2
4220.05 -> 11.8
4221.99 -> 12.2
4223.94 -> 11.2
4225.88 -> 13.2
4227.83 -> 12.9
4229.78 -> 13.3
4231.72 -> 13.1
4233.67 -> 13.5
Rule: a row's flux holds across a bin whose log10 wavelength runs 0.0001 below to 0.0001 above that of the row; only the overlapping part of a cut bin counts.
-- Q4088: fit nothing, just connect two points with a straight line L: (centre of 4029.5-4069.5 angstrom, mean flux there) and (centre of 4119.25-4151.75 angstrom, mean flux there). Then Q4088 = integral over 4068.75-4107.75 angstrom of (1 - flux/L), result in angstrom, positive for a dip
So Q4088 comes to -3.8 angstrom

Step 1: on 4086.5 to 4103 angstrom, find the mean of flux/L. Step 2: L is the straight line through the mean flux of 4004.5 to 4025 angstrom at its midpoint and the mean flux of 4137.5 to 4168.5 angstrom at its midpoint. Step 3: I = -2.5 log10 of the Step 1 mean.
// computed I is -0.18 mag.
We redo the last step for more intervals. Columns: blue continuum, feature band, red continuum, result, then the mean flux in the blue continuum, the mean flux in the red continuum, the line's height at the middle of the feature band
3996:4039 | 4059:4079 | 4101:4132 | 0.05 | 12.9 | 13.6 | 13.3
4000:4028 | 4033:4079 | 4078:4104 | 0.06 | 13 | 14.2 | 13.6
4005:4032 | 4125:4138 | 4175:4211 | 0.01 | 13.2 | 12.3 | 12.7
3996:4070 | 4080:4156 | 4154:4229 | -0.07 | 12.9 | 12.2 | 12.6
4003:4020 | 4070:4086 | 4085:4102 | 0.09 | 12.7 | 14.6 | 14.2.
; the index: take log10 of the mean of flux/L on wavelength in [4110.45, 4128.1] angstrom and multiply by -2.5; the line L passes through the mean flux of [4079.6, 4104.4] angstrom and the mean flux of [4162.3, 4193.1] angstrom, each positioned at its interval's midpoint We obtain 0.06 mag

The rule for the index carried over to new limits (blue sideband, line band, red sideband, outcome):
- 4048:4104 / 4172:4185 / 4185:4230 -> -0.07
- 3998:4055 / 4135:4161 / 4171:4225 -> 0.03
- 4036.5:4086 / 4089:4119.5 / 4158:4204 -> -0.13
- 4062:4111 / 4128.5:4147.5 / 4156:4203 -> 0.05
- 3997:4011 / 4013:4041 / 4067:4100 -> -0.02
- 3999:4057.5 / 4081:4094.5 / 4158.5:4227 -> -0.08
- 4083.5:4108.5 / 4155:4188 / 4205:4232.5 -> 0.04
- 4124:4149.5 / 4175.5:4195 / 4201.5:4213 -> -0.09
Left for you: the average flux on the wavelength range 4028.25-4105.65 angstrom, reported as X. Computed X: 13.4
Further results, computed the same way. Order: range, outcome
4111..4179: 12.5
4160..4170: 12.1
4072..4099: 13.6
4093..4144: 13.6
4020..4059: 13.3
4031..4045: 12.8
